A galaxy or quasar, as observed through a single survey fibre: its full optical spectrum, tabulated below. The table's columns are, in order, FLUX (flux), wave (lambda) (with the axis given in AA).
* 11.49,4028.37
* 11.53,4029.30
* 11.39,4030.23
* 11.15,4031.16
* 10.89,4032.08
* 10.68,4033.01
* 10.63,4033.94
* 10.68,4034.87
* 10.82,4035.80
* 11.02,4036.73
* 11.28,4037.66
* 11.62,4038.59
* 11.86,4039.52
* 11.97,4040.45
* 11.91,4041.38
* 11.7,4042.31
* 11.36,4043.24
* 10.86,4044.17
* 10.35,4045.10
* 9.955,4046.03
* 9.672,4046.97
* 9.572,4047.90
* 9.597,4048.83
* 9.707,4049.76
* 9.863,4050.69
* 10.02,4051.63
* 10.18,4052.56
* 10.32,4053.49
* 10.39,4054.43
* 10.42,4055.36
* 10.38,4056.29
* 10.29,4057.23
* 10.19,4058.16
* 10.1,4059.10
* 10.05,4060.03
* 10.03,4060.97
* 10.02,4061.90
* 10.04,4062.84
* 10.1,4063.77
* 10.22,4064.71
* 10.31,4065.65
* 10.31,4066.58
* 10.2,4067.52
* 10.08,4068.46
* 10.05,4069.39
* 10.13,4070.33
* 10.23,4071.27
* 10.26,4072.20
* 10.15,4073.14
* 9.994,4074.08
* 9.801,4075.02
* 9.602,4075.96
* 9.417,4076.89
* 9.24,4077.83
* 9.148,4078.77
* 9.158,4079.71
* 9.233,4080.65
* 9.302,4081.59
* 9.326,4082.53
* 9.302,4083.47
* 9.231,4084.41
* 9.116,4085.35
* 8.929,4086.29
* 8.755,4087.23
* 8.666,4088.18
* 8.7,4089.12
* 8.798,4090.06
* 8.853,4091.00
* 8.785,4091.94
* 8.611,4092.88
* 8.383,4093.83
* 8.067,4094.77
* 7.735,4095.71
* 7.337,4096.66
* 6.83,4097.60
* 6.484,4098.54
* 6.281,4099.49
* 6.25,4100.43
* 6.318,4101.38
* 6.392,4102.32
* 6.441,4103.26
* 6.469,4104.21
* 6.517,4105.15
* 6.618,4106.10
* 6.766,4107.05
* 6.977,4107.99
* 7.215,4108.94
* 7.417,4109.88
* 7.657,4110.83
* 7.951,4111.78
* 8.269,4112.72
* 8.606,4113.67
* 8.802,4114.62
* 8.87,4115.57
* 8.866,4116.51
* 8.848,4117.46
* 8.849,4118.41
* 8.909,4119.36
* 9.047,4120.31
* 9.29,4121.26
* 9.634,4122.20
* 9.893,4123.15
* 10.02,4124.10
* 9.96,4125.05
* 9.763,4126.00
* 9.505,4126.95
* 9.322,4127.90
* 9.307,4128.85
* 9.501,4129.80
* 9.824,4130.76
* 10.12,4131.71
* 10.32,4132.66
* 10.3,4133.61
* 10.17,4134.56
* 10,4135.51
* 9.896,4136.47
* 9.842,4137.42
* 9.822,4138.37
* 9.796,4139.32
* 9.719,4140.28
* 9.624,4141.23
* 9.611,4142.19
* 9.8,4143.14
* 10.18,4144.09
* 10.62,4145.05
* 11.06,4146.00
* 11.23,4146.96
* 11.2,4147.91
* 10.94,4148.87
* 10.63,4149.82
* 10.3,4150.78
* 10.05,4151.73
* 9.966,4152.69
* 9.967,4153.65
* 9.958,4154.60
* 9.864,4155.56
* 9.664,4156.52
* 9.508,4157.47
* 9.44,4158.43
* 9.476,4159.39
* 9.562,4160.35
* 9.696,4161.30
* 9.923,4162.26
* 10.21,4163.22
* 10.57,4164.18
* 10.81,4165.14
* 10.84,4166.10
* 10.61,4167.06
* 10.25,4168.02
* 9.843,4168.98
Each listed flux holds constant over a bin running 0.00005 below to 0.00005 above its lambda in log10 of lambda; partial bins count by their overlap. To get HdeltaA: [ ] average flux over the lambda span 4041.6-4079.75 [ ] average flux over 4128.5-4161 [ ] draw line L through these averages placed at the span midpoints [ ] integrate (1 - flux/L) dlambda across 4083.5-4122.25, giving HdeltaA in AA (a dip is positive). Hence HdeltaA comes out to 8.12 AA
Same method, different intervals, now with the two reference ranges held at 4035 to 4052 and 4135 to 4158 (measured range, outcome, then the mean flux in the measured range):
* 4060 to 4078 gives 1.0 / 10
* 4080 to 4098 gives 3.1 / 8.64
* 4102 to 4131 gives 5.2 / 8.44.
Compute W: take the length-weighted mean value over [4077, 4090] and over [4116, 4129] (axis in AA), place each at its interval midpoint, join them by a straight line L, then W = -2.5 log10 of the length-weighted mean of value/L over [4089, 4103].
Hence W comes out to 0.21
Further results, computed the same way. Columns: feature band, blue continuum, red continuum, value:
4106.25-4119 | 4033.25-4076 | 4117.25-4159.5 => 0.240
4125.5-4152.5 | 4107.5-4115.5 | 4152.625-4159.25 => -0.119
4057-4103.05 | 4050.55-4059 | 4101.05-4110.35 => -0.067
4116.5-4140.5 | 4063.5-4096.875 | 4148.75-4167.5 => 0.017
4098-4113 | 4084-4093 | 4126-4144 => 0.320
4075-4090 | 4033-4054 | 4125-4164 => 0.140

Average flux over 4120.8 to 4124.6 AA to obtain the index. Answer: 9.73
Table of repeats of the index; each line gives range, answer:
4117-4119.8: 8.86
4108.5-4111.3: 7.44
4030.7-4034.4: 10.9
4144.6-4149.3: 11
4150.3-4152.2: 10.2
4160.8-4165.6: 10.2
